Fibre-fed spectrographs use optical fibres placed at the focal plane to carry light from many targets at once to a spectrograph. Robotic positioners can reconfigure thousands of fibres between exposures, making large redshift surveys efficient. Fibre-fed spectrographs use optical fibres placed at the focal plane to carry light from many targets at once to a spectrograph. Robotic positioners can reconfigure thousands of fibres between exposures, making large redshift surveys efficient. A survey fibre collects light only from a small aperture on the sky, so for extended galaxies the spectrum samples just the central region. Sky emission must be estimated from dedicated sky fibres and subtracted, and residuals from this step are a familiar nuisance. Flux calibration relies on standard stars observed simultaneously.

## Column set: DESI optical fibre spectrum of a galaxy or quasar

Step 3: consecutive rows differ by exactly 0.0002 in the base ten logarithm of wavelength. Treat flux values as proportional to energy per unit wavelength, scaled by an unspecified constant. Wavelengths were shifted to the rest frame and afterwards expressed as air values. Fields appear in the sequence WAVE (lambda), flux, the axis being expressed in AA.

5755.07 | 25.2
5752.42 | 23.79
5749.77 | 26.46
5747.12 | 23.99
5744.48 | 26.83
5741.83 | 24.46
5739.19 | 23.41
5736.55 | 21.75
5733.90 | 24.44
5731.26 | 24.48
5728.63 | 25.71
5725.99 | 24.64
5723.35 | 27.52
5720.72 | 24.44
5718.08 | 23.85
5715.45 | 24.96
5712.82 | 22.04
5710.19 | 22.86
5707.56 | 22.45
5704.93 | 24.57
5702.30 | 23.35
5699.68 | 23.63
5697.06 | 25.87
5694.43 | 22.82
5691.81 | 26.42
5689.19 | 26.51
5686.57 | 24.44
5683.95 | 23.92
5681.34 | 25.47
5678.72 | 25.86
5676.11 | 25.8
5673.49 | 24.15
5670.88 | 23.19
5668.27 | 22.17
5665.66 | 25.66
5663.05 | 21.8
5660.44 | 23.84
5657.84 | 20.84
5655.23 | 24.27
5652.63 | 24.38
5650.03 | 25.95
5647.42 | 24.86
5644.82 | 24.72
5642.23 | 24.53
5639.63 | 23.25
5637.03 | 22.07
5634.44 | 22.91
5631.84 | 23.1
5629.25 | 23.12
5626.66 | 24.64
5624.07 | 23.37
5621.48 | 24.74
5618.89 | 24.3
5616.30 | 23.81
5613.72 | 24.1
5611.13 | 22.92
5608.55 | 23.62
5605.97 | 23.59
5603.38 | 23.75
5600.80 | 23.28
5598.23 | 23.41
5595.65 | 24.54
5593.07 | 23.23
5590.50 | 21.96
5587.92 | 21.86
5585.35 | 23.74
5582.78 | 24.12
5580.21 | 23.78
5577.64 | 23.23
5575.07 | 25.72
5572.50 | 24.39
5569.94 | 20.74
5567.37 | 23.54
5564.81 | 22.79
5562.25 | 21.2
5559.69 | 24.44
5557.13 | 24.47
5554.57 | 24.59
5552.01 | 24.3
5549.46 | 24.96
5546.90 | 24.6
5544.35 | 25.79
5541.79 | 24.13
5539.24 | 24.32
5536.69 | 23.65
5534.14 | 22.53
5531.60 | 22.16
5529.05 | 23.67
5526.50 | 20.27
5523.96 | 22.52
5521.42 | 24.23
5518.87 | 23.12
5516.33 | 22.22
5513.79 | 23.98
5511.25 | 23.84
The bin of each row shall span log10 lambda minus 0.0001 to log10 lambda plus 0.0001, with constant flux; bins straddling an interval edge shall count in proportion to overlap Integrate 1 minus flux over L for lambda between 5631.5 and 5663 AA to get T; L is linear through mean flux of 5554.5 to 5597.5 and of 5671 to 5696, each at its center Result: 1.0 AA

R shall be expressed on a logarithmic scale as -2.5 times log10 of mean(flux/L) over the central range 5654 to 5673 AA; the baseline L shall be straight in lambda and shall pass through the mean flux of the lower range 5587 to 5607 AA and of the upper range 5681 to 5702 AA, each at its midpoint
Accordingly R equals 0.05 mag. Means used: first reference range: 23.2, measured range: 23.2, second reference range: 24.8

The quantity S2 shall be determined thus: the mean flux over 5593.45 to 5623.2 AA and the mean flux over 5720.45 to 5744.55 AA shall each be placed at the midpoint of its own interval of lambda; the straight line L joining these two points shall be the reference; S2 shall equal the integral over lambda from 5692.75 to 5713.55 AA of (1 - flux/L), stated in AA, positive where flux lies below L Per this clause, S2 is 0.8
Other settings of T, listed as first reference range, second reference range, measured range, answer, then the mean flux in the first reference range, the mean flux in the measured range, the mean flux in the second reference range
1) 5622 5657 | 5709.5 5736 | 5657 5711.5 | 0.2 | 23.9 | 24.1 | 24.5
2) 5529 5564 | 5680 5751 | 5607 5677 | 1.4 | 23.9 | 23.8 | 24.5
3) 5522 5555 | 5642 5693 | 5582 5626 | 0.9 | 23.6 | 23.6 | 24.4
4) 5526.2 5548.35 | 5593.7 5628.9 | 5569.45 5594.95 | 0.4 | 23.6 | 23.4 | 23.8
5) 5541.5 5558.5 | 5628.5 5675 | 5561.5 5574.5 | 0.9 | 24.7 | 22.8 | 23.6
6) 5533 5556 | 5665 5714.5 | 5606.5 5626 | 0.4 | 24.3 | 23.9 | 24.3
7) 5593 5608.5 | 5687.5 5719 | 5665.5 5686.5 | -0.4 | 23.7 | 24.5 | 24.1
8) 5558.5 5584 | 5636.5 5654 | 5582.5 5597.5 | 0.3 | 23.4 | 23.2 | 24.3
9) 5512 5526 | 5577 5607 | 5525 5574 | -0.7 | 23.1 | 23.5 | 23.4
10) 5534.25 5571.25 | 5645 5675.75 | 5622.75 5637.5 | 0.3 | 23.8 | 23.3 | 23.8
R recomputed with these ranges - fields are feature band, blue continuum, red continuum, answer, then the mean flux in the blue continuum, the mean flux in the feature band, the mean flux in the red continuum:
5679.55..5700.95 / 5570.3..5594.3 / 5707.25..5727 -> -0.04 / 23.5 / 24.9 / 24.2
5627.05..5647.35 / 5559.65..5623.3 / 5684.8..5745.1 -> 0.01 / 23.5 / 23.5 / 24.4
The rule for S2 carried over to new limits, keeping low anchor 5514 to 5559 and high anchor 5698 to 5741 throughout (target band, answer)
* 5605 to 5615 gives 0.1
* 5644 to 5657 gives -0.4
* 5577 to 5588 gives 0.1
